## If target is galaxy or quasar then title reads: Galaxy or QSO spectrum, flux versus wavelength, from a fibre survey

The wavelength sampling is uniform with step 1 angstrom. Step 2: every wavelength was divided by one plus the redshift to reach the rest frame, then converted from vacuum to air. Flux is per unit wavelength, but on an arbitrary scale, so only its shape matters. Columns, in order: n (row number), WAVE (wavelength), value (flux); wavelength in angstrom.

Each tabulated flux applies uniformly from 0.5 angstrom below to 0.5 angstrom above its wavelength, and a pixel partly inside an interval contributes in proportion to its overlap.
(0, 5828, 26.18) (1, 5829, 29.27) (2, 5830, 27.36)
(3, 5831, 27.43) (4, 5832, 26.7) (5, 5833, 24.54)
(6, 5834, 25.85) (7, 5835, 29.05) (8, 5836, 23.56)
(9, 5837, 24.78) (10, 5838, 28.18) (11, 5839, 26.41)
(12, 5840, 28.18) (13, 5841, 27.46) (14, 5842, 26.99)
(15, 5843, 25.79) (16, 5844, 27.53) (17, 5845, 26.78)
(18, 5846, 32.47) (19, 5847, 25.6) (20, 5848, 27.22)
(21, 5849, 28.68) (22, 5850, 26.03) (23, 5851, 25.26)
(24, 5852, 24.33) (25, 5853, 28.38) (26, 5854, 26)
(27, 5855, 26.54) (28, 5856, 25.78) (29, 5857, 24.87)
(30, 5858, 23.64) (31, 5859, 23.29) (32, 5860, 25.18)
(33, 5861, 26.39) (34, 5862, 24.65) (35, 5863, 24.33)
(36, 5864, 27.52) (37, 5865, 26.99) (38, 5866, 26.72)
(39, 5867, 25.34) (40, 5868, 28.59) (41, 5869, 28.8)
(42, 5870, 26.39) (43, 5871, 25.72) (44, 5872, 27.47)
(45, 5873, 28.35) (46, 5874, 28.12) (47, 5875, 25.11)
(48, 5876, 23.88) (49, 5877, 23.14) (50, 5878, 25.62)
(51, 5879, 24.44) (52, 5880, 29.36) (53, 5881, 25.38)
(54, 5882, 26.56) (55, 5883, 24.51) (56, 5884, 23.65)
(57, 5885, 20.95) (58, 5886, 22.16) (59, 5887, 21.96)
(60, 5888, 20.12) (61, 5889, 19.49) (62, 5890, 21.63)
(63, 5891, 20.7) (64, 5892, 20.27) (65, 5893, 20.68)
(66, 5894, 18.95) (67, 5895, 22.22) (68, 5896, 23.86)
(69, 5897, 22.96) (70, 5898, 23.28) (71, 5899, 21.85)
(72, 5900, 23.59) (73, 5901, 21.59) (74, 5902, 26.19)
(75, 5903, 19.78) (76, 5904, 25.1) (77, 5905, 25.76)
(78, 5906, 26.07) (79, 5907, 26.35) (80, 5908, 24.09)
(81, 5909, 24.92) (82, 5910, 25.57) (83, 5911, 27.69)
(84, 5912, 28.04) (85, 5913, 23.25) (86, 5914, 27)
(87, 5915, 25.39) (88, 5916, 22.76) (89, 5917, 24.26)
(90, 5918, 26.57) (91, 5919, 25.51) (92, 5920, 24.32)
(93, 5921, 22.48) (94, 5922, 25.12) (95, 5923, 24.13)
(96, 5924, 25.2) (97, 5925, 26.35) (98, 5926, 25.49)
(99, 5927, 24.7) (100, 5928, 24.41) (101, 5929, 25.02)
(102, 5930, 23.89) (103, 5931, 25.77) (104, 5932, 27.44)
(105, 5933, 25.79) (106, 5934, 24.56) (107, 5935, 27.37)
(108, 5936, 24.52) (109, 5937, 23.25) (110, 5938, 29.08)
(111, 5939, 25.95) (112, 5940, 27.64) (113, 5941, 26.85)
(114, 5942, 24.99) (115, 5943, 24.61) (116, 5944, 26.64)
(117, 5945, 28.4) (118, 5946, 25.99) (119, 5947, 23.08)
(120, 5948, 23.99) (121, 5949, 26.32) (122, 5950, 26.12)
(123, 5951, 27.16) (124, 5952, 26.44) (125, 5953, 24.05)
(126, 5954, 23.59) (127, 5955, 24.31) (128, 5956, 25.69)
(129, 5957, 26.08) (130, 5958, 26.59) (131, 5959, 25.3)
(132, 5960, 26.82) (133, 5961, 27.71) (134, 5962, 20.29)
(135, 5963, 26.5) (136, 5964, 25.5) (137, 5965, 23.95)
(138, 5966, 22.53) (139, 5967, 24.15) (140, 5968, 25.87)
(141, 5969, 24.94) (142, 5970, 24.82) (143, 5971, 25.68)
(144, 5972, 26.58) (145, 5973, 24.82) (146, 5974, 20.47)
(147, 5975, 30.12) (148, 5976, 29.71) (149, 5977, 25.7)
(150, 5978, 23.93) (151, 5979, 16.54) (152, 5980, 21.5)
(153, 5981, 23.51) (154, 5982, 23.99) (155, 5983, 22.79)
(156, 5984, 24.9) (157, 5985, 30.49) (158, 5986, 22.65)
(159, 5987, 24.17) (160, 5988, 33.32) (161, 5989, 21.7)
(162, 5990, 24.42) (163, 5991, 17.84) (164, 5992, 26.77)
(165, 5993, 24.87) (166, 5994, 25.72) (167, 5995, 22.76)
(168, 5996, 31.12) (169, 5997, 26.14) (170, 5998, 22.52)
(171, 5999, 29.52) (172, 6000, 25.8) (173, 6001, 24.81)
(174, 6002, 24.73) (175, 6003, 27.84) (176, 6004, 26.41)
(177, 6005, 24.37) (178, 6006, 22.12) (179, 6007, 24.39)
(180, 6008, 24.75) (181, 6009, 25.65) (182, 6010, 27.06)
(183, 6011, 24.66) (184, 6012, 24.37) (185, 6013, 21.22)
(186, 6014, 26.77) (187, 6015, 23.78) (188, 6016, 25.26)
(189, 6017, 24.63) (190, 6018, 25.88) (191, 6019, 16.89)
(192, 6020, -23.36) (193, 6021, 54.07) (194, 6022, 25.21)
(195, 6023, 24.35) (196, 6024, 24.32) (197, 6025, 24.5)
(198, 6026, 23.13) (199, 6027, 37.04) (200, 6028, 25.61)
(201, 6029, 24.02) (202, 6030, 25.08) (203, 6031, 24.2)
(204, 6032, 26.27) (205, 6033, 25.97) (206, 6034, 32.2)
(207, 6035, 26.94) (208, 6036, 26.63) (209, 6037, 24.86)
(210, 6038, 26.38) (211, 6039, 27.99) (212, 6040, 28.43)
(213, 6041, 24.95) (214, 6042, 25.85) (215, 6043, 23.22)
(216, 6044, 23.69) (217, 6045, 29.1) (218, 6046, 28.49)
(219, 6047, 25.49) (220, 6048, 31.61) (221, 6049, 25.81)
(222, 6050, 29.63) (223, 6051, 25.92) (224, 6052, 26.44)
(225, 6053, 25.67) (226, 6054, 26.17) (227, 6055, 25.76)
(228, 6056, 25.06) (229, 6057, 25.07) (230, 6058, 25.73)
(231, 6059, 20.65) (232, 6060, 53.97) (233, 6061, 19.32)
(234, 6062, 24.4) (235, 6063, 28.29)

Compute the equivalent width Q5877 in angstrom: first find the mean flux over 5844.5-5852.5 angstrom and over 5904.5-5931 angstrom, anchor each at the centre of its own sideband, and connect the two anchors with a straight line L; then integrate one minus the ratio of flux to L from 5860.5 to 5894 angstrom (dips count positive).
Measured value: 2.1 angstrom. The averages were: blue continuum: 27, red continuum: 25.2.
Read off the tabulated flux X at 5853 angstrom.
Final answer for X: 28.38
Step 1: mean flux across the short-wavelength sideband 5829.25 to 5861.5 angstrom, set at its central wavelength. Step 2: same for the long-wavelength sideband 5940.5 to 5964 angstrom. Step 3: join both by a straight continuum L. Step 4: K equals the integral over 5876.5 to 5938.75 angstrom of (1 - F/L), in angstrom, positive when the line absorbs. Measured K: 4.1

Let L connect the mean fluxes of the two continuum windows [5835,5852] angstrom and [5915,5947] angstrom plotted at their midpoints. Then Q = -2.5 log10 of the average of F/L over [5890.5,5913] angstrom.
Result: 0.10 mag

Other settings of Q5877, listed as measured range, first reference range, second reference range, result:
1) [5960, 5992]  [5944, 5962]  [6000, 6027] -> 0.5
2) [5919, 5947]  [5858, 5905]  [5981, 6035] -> -1.2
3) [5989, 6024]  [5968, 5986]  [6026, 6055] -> 2.0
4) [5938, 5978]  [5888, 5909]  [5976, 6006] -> -2.4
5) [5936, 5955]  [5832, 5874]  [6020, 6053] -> 0.6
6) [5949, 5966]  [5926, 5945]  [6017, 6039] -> 0.1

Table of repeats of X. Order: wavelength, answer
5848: 27.22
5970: 24.82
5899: 21.85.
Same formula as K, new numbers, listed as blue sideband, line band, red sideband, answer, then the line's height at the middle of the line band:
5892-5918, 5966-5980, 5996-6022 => -0.3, 24.1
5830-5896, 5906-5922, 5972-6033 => -0.1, 25.1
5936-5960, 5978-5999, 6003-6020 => -0.5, 24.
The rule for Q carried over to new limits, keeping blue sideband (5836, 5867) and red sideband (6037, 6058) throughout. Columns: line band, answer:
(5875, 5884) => 0.05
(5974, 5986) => 0.08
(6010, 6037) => 0.08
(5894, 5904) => 0.16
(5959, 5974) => 0.07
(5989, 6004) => 0.05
